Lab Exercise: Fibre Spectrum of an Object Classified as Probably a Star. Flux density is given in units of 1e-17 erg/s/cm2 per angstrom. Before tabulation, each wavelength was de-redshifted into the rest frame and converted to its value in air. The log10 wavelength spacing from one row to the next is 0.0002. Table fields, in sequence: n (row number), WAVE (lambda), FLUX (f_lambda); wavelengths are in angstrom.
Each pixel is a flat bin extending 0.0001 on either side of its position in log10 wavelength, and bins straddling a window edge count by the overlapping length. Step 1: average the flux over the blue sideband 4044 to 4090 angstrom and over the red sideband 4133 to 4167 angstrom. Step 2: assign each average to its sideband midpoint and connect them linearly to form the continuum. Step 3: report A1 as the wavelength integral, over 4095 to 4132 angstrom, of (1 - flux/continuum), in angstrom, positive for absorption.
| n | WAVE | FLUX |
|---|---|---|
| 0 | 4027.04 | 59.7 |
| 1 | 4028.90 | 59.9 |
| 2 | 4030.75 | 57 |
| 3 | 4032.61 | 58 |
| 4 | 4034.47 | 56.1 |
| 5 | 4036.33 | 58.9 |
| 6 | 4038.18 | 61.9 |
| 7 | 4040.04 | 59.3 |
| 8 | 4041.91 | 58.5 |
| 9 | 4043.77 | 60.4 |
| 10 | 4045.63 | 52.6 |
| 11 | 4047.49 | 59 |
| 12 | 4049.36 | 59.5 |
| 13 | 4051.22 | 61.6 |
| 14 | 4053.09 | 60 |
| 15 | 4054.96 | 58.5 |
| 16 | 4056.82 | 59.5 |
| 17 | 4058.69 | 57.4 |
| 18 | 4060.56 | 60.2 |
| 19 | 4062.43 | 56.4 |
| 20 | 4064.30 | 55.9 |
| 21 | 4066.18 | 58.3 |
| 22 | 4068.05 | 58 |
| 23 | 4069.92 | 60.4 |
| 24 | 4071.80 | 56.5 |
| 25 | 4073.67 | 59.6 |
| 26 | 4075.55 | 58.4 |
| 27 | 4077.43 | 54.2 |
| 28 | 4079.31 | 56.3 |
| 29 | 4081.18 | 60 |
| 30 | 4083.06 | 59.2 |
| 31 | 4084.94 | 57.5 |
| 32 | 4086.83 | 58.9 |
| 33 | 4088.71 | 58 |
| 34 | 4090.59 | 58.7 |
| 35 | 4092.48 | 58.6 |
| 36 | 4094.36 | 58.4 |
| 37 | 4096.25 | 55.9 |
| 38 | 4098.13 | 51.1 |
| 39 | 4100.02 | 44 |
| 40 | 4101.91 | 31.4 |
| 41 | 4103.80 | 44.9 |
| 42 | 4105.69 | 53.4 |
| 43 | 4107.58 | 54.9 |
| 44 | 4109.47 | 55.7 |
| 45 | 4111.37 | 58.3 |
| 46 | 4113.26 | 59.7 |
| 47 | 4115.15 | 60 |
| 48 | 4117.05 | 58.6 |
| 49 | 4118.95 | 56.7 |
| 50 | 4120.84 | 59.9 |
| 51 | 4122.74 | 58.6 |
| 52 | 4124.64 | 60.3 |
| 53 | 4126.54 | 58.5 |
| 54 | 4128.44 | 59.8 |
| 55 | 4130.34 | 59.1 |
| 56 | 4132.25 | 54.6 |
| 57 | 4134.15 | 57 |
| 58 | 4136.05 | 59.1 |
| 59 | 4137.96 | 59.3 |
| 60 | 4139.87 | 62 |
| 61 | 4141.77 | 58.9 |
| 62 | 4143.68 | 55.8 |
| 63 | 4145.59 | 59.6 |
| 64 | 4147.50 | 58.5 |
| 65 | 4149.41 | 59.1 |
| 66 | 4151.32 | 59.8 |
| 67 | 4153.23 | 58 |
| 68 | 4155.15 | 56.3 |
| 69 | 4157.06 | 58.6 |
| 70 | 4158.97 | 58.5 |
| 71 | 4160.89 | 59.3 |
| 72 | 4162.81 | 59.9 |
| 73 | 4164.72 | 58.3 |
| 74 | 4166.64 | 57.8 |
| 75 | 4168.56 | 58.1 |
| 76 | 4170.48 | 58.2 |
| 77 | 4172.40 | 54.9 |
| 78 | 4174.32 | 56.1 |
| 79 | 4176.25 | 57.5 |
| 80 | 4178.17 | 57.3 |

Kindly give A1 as 2.31 angstrom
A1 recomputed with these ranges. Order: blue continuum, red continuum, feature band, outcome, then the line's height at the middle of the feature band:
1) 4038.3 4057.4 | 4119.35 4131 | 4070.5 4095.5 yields 0.5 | 59.1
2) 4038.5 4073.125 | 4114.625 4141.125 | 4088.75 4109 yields 2.5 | 58.7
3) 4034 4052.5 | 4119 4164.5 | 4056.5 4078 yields 0.3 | 58.8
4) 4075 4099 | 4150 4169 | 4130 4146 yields 0.0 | 58.1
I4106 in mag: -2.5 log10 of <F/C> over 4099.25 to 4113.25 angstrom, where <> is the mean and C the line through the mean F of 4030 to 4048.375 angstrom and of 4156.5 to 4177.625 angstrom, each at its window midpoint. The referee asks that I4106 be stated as 0.17 mag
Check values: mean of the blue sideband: 58.2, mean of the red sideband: 57.9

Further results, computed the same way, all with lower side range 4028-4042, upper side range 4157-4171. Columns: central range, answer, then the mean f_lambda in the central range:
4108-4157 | 0.00 mag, 58.5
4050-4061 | -0.02 mag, 59.5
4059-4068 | 0.02 mag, 57.7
